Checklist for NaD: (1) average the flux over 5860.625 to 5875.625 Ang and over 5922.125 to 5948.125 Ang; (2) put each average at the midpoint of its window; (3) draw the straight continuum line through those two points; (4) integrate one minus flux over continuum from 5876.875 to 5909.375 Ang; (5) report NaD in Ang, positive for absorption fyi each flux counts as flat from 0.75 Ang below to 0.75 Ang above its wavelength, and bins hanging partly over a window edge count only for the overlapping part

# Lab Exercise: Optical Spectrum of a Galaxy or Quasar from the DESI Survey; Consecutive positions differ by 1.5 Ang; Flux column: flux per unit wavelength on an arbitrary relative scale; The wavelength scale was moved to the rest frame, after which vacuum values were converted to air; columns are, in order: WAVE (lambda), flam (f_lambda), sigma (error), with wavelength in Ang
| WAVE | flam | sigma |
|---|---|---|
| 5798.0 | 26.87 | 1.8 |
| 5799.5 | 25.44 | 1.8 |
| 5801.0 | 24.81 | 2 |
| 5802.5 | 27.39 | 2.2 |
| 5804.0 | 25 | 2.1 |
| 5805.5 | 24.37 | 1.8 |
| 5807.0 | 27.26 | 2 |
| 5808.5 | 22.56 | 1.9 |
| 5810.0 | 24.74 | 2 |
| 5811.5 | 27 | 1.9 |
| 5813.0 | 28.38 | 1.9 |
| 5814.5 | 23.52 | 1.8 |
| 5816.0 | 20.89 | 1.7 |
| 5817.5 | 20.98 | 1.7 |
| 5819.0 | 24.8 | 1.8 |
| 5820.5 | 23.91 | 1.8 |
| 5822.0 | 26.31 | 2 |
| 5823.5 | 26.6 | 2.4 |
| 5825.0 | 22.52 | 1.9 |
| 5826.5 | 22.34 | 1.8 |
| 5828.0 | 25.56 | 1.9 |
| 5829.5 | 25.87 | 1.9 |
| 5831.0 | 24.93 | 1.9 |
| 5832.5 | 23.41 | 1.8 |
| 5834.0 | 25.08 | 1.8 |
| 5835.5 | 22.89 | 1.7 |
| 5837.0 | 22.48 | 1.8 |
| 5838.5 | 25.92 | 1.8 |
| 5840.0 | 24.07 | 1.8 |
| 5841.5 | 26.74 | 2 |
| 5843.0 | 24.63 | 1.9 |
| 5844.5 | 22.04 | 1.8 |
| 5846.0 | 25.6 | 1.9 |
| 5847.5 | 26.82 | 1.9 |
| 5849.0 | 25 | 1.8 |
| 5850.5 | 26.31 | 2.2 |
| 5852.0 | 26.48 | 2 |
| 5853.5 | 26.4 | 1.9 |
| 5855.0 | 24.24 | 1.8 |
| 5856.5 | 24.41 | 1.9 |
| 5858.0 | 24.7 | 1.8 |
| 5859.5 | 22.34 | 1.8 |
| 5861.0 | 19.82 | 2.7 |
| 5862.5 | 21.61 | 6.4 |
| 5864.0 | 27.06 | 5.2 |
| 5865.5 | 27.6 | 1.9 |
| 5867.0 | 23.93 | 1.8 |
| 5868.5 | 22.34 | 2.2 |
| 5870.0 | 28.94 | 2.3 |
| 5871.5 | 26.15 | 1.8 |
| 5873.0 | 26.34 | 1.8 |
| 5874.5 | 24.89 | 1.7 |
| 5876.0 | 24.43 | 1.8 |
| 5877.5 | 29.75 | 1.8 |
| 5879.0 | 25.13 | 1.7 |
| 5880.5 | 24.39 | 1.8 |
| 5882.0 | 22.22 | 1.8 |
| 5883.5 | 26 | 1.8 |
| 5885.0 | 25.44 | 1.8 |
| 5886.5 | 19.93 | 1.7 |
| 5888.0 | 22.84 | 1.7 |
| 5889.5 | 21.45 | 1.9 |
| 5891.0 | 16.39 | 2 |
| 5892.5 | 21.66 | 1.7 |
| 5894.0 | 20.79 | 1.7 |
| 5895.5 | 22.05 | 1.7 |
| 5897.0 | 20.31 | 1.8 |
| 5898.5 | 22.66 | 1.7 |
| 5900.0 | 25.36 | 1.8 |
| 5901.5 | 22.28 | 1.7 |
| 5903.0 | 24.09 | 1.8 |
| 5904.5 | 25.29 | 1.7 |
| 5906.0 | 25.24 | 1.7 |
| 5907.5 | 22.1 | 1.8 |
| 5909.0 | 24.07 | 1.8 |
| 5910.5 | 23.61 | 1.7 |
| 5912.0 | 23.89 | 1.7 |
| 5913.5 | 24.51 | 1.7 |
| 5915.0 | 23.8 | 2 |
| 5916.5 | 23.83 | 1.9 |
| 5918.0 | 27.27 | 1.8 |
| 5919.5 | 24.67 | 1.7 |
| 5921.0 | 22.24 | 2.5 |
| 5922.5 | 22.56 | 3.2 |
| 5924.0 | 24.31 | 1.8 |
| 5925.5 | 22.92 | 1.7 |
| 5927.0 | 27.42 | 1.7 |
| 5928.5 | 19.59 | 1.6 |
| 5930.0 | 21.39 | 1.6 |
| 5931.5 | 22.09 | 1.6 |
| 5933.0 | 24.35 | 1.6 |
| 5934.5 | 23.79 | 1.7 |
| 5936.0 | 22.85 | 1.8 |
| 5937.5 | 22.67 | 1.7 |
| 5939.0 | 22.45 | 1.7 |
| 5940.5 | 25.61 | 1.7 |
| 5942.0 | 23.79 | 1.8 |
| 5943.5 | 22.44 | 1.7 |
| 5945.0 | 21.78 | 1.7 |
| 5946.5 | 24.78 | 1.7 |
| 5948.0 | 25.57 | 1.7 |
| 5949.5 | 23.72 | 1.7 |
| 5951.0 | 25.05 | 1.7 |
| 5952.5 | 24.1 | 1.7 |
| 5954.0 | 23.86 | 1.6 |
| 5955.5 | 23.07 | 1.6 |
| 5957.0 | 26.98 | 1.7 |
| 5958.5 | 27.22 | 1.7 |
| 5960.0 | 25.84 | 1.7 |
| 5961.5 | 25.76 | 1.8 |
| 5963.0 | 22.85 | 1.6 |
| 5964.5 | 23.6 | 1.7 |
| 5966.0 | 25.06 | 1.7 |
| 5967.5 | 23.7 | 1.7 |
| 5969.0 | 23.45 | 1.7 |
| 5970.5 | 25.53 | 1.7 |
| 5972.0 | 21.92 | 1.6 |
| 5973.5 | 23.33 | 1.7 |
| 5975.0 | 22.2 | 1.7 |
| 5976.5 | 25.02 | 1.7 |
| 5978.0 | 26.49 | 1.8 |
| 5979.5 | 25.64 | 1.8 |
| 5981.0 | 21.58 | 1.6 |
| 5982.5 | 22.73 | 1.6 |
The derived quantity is 1.7 Ang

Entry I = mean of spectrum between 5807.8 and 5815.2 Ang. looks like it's 25.3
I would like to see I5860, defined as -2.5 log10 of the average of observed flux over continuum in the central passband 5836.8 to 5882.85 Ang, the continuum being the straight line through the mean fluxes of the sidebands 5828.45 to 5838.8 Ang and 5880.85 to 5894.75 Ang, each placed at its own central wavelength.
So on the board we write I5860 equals -0.08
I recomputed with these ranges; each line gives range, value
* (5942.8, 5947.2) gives 23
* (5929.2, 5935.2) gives 22.9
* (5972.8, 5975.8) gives 22.8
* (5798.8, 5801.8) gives 25.2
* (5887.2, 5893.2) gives 20.6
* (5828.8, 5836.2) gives 24.4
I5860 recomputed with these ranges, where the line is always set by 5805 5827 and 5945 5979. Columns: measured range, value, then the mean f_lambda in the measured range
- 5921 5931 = 0.069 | 22.9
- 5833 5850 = -0.010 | 24.7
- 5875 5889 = 0.001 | 24.4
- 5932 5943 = 0.039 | 23.6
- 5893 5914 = 0.054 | 23.3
